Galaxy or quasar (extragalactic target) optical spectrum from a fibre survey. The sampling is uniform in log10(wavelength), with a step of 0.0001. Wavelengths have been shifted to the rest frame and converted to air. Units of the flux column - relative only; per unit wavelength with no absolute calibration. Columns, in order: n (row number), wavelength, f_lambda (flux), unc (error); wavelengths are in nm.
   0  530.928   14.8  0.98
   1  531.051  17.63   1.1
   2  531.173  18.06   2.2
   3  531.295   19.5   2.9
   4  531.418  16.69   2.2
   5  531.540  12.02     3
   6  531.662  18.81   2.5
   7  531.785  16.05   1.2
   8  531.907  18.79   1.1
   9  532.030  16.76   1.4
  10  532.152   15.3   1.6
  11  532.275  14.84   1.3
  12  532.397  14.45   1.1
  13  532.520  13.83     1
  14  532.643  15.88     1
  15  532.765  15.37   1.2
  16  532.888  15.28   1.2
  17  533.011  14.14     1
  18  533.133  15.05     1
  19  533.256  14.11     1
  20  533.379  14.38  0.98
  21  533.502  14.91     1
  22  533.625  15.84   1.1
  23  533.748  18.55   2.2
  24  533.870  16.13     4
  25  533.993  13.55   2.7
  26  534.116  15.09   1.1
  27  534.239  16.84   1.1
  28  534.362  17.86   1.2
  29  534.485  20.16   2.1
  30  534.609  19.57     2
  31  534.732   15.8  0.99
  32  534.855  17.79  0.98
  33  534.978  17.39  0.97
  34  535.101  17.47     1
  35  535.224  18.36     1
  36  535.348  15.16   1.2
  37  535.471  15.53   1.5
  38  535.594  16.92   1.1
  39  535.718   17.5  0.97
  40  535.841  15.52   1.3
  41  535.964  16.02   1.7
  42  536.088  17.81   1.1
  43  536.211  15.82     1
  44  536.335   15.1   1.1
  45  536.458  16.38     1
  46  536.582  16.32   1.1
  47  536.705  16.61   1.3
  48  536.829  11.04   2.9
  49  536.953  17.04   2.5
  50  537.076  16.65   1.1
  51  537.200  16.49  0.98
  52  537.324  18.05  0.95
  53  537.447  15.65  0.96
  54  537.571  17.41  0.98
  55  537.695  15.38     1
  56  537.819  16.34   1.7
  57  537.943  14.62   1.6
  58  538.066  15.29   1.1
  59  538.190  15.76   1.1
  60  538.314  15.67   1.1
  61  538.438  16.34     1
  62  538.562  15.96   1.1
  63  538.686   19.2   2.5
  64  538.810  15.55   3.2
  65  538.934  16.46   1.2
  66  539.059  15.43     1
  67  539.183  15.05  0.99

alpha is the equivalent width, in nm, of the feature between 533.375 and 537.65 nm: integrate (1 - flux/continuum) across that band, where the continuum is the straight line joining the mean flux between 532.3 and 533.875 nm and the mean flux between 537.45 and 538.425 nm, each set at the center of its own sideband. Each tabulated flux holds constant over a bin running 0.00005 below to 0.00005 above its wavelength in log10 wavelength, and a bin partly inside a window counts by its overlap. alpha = -0.28 nm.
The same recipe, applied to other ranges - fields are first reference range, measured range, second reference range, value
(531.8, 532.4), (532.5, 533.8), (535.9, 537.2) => 0.07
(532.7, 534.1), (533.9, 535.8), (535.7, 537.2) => -0.17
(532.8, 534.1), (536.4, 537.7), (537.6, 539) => -0.02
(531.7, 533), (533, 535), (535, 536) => -0.02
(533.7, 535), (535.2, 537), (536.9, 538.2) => 0.07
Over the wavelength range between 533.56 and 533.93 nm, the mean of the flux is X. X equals 16.9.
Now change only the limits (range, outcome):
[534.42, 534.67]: 19.8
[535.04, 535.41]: 17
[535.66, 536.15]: 16.7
